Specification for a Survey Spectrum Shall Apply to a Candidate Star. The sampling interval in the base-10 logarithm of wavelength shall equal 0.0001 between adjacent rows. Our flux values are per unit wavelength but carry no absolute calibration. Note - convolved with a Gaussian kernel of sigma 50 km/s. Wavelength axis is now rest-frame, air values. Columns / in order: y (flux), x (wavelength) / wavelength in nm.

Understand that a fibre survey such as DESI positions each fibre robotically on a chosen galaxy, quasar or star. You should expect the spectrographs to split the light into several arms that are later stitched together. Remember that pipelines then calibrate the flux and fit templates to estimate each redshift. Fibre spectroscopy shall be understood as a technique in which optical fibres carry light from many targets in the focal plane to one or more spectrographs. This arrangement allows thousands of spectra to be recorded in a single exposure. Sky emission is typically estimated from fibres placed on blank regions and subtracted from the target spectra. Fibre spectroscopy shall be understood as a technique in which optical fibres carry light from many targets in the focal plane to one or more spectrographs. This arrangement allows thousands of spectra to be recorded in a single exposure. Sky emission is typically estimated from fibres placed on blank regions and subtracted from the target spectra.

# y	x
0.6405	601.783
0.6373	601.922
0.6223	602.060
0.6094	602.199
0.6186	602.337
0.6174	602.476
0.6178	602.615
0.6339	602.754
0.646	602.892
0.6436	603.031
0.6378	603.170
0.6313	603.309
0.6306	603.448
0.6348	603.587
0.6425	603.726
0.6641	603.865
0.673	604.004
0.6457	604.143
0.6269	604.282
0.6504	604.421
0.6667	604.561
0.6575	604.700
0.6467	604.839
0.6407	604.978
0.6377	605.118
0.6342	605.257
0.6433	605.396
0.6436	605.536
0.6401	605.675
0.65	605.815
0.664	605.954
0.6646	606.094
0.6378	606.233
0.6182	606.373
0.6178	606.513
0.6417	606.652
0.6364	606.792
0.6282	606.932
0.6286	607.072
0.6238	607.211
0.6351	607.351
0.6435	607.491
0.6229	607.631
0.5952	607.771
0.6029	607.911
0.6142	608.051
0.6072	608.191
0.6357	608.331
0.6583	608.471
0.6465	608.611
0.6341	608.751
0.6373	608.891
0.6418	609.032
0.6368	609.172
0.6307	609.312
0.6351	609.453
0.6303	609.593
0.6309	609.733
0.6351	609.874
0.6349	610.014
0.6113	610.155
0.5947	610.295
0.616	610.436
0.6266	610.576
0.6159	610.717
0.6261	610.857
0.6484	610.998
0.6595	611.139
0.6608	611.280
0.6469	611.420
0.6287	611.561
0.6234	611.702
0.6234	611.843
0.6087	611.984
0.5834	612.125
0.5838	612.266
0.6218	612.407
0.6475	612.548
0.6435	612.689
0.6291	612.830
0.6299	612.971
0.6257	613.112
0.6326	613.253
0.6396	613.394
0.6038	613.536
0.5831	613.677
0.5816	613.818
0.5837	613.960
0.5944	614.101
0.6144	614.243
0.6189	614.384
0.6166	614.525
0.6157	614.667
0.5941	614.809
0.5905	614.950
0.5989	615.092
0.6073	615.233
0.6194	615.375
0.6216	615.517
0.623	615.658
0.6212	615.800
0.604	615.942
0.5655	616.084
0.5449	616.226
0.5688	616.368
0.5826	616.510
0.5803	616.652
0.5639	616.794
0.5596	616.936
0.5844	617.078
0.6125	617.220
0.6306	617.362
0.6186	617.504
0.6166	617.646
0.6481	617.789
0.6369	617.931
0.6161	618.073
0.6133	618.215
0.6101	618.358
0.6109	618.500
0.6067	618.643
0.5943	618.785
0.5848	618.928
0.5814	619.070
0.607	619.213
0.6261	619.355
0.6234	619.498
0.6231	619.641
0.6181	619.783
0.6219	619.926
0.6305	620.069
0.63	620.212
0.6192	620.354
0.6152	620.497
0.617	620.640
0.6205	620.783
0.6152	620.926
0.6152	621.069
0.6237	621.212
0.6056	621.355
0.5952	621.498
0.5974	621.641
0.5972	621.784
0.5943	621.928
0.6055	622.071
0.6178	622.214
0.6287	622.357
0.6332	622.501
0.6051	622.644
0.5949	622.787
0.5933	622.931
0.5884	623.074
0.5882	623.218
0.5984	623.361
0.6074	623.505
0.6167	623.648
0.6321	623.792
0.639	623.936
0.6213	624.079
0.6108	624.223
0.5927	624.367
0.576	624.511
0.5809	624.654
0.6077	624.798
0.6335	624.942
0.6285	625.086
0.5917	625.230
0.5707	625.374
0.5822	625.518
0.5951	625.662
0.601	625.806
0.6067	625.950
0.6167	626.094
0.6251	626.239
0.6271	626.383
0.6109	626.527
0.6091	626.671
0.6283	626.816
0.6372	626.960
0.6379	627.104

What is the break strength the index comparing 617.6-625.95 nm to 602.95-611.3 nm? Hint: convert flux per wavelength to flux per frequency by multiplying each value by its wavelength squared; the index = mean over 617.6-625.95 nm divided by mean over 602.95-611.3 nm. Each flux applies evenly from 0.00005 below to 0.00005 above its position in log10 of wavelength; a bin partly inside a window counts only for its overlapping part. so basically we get 1.01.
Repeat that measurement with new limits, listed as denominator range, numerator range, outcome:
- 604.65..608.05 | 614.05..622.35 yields 0.99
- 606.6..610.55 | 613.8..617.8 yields 0.98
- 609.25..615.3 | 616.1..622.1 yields 1.00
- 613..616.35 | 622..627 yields 1.04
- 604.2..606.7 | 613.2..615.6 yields 0.97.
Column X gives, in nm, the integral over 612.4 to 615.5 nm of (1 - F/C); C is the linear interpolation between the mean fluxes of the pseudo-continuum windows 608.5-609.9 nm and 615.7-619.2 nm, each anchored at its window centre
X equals 0.01 nm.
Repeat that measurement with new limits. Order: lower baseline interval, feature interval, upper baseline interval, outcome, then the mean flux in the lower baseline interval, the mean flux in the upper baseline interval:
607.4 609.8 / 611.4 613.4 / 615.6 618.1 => -0.027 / 0.63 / 0.598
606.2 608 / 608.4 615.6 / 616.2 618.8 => -0.096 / 0.625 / 0.601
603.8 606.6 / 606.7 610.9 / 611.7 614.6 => 0.027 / 0.646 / 0.614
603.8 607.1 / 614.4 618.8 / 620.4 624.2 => 0.134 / 0.644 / 0.61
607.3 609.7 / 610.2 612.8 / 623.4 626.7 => 0.002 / 0.63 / 0.608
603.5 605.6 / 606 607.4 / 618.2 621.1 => 0.019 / 0.647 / 0.613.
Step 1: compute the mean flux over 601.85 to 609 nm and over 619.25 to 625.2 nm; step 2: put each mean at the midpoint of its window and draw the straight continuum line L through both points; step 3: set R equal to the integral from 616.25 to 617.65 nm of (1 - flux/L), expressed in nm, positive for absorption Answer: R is 0.069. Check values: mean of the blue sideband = 0.636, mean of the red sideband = 0.612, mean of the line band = 0.589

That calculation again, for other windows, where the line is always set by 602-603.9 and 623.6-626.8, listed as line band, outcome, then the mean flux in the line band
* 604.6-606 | -0.04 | 0.646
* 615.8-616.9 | 0.07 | 0.575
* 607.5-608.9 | 0.00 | 0.626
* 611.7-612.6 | 0.01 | 0.611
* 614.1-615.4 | 0.02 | 0.607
